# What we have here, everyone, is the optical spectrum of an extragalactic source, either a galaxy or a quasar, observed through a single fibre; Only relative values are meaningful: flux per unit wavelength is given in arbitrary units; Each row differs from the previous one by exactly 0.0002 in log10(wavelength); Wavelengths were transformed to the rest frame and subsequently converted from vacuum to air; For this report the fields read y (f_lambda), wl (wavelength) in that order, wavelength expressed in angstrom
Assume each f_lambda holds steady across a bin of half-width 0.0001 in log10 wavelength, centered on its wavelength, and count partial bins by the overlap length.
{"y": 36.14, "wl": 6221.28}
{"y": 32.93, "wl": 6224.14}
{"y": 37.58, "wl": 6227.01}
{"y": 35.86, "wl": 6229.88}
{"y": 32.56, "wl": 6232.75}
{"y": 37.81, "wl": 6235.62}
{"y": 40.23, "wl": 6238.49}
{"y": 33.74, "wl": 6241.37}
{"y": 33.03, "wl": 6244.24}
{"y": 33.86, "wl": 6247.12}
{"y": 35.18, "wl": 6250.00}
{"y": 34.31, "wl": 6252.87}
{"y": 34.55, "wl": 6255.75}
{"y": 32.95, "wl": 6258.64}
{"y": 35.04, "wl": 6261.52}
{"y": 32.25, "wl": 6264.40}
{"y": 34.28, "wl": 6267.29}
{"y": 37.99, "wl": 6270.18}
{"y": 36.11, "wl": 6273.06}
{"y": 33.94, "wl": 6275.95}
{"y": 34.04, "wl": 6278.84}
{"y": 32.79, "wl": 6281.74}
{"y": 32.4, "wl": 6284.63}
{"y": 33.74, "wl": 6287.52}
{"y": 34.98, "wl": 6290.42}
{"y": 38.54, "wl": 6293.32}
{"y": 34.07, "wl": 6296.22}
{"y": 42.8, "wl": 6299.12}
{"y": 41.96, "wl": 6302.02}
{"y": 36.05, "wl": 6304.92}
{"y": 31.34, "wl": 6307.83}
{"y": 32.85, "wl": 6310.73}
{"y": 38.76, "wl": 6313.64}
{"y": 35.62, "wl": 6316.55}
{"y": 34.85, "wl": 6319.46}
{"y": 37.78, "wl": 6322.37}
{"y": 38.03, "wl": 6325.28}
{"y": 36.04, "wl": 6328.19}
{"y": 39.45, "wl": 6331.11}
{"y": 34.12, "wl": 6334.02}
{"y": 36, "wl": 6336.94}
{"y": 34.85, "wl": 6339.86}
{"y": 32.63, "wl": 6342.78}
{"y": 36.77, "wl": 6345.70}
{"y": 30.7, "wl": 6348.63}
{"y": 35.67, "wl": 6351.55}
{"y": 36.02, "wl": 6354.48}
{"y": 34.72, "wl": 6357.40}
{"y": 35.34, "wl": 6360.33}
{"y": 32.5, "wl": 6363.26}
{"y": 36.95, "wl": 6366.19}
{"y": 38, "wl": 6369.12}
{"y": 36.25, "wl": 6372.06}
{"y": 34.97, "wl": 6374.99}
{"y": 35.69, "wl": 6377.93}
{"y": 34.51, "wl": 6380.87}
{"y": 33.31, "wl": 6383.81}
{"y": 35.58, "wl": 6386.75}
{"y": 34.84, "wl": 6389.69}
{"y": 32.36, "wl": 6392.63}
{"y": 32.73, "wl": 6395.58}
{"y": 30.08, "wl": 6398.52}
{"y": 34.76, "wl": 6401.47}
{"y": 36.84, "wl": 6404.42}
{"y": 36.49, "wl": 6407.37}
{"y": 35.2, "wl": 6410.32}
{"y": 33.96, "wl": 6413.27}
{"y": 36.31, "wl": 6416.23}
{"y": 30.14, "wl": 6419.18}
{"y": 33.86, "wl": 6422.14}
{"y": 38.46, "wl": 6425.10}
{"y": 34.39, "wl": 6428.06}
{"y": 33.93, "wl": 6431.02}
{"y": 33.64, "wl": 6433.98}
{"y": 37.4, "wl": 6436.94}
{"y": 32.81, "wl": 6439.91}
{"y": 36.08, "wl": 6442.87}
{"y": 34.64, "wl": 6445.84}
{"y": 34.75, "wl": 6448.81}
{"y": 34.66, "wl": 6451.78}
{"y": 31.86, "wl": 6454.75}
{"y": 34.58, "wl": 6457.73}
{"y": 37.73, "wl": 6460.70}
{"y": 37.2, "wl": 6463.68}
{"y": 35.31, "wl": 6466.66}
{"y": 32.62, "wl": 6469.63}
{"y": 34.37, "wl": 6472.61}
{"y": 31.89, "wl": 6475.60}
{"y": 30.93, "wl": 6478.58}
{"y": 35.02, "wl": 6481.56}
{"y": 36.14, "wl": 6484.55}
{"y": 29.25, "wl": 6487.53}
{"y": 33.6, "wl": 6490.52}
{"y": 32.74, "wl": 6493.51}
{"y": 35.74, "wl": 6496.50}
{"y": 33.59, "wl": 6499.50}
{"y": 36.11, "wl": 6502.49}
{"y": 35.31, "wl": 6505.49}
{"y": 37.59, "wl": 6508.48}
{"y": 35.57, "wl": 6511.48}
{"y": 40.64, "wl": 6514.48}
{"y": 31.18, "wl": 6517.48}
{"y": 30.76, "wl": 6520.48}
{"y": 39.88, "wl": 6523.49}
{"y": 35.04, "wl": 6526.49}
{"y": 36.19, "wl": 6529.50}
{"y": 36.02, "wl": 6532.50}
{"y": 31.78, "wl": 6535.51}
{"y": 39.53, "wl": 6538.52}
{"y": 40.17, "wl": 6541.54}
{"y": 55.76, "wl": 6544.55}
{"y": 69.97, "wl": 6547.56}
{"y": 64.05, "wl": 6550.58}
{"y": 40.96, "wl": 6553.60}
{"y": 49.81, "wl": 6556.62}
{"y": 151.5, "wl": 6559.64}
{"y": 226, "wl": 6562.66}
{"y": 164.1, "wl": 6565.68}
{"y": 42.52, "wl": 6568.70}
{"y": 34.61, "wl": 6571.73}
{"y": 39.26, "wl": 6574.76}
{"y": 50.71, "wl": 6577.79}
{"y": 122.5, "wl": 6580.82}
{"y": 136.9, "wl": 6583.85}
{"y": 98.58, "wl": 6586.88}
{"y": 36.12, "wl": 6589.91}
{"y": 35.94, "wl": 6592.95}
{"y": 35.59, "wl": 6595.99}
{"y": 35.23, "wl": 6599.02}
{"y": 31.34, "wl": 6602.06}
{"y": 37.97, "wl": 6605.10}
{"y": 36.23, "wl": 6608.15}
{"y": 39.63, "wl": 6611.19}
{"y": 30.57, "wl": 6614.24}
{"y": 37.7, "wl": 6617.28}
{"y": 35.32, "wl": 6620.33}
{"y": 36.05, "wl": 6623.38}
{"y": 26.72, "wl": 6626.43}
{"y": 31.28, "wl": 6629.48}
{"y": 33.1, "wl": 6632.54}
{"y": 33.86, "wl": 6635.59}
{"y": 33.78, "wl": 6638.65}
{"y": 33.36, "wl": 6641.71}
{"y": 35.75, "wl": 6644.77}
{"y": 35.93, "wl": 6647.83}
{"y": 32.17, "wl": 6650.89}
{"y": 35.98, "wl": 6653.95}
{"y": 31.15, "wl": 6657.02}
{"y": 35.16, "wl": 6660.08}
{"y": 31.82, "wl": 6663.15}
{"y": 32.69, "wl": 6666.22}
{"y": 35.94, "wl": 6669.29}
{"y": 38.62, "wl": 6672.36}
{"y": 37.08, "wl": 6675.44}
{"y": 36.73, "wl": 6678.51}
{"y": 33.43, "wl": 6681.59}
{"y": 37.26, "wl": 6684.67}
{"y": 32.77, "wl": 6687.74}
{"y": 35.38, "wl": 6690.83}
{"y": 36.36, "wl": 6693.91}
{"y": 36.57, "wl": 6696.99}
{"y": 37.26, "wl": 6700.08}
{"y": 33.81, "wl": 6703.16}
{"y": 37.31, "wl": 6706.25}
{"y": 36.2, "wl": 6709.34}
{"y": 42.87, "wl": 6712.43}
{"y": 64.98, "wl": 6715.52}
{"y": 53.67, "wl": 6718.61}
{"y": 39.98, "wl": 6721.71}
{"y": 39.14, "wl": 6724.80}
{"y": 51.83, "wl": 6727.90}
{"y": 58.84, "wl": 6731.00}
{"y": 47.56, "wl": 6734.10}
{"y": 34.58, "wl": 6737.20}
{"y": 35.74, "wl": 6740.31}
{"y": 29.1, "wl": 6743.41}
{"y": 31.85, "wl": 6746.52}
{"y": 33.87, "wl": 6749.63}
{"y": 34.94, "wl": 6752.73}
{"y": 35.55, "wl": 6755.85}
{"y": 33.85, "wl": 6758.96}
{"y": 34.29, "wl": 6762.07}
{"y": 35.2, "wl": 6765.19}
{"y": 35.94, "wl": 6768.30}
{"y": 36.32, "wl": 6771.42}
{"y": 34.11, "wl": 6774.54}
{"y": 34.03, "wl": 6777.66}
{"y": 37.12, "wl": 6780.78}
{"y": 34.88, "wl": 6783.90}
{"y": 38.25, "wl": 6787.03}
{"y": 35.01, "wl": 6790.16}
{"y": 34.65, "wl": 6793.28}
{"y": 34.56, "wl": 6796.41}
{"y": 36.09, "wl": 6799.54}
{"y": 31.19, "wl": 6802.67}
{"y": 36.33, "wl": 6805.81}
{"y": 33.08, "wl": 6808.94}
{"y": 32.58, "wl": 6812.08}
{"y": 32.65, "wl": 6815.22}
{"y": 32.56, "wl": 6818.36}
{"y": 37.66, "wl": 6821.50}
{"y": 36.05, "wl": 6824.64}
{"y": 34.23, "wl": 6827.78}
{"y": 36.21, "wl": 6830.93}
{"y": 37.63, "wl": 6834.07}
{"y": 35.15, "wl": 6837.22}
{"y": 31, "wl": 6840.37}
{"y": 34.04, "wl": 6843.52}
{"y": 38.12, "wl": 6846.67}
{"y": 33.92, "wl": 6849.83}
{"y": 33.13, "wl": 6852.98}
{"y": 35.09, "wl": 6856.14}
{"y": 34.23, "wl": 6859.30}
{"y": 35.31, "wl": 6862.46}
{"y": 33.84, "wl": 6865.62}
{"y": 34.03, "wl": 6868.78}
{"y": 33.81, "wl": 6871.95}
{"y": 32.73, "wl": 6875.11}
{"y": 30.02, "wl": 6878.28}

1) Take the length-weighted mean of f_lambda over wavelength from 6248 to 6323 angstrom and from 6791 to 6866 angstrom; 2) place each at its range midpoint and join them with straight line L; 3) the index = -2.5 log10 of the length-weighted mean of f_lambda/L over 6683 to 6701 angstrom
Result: -0.034 mag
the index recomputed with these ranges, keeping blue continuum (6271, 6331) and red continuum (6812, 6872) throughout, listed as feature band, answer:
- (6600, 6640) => 0.033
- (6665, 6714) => -0.040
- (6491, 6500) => 0.046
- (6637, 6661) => 0.030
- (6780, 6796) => -0.033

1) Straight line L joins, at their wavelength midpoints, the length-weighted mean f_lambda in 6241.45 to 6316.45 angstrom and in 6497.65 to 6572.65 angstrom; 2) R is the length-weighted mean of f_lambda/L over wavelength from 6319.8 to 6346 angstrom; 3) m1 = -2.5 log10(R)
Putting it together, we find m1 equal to 0.106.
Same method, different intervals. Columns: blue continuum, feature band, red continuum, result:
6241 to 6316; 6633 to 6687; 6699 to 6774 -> 0.13 mag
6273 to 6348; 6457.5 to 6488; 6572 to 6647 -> 0.20 mag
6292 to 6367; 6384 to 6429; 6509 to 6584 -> 0.31 mag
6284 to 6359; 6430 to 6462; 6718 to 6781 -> 0.05 mag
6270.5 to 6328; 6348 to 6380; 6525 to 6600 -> 0.24 mag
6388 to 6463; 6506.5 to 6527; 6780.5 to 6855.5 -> -0.04 mag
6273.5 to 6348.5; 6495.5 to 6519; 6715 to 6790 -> 0.04 mag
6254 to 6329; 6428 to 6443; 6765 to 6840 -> 0.02 mag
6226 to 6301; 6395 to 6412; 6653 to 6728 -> 0.05 mag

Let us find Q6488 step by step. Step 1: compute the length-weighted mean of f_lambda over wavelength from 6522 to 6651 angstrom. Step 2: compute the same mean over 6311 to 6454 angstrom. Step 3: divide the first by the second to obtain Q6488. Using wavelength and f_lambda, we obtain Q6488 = 1.6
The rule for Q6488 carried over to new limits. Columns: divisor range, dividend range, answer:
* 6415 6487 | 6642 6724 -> 1.09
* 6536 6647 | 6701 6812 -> 0.66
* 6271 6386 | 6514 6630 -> 1.59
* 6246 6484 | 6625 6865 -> 1.04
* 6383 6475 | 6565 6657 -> 1.36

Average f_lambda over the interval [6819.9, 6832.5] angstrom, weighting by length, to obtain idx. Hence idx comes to 36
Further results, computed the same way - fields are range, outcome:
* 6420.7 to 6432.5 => 35.2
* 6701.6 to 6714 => 37.6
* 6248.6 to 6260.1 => 34.3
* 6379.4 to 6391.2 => 34.6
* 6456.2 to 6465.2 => 36.4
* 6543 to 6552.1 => 63.1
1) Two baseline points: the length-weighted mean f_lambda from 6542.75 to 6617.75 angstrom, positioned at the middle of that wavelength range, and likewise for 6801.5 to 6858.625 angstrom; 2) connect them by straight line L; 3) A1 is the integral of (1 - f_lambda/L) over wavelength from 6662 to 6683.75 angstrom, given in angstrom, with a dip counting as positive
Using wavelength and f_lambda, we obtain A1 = 8.0 angstrom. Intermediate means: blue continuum 68.4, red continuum 34.5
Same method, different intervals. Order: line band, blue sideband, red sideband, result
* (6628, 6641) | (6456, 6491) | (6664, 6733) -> 1.87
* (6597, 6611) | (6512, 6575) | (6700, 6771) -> 4.93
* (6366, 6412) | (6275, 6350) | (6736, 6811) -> 0.75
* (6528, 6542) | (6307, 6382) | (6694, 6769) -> 0.40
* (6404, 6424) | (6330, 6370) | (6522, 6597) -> 4.74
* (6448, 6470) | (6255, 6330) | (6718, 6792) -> 0.88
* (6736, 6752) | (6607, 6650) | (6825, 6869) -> 0.65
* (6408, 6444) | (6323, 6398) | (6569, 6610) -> 5.49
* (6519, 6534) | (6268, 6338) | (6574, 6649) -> 2.58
